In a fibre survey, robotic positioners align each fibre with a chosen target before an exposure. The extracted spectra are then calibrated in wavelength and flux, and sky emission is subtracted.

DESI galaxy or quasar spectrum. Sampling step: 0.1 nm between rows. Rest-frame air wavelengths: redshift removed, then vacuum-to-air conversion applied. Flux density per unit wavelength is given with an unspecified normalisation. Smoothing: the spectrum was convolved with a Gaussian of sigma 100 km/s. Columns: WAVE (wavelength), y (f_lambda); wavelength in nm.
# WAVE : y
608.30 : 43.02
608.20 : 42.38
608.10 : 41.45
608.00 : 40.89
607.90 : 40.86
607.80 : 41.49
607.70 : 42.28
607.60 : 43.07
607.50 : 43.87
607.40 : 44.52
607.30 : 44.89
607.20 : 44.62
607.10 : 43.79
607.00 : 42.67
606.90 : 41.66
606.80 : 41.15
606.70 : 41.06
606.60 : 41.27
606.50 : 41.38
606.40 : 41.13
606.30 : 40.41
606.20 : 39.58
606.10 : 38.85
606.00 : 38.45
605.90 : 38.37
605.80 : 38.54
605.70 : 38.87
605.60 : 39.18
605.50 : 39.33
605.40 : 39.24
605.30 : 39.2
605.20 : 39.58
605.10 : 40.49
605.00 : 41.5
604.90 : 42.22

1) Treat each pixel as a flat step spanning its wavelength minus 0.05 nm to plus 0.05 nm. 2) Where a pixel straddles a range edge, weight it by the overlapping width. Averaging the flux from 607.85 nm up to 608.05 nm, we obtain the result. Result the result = 40.9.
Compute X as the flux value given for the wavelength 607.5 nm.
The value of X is 43.87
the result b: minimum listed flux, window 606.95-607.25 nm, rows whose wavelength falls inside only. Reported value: 42.67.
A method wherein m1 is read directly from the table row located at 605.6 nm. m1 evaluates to 39.18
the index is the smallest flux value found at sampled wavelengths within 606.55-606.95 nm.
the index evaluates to 41.06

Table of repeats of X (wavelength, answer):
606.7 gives 41.06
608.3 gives 43.02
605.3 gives 39.2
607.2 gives 44.62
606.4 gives 41.13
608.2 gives 42.38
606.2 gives 39.58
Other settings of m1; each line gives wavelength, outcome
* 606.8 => 41.15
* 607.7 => 42.28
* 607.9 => 40.86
